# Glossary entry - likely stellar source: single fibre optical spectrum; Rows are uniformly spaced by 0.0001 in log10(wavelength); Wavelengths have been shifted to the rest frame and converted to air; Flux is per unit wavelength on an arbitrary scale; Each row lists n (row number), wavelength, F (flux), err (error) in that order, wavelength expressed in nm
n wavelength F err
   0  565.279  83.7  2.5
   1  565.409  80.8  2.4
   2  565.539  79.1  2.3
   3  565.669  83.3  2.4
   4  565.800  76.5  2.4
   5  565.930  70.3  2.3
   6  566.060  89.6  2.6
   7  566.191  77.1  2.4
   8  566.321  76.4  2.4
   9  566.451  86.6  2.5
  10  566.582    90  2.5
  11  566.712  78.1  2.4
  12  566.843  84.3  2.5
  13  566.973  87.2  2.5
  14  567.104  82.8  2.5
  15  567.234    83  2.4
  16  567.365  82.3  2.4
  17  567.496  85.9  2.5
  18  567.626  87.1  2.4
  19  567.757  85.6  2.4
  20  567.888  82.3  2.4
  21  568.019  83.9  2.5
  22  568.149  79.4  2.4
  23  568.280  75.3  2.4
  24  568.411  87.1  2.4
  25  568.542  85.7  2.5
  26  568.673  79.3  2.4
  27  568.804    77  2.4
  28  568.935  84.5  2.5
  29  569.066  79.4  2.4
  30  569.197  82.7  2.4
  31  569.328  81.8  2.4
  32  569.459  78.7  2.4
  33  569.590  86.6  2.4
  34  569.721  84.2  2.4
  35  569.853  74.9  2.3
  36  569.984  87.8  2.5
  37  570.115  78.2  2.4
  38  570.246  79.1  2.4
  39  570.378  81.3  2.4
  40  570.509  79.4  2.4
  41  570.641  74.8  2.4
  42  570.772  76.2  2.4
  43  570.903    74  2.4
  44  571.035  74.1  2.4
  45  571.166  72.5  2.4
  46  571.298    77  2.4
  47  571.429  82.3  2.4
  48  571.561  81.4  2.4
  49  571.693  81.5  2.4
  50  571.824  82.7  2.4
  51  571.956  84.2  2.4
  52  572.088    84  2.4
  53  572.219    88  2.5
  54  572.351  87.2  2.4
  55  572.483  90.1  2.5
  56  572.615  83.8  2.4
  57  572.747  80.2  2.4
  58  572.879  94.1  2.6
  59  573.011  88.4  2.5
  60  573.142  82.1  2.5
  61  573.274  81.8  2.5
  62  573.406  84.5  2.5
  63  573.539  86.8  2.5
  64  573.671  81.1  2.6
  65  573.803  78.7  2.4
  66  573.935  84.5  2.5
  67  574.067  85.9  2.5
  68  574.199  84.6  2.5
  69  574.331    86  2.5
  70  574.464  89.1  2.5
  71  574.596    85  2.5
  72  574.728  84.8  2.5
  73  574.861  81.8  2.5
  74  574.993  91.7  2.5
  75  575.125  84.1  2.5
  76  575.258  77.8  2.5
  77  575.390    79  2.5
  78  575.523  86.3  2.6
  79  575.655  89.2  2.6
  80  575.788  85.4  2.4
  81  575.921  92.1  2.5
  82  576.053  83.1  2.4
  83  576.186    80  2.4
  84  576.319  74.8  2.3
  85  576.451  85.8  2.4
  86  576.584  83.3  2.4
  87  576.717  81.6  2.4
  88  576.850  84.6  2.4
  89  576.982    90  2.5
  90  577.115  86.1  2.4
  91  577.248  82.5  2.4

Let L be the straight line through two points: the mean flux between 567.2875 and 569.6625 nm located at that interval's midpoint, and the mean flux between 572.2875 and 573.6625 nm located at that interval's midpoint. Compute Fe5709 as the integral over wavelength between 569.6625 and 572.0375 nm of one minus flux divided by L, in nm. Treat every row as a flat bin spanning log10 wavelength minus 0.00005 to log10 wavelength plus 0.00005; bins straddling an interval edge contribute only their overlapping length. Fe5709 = 0.14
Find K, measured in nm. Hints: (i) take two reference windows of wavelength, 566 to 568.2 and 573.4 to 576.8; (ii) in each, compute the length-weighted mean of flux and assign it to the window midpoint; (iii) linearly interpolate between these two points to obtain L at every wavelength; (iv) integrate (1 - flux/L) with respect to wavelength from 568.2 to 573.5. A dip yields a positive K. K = 0.13 nm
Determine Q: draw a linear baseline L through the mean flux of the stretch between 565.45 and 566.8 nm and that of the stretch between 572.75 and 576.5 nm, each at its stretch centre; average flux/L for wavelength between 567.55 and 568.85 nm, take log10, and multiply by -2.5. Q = -0.01 mag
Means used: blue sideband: 80.8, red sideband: 84.5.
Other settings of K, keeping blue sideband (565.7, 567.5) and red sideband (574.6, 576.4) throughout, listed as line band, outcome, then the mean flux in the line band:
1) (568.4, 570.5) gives 0.027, 81.6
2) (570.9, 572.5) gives 0.031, 81.5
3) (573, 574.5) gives -0.012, 84.2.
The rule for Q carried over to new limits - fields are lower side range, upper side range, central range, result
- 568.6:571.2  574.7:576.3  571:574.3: -0.02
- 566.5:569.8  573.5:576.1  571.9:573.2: -0.03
